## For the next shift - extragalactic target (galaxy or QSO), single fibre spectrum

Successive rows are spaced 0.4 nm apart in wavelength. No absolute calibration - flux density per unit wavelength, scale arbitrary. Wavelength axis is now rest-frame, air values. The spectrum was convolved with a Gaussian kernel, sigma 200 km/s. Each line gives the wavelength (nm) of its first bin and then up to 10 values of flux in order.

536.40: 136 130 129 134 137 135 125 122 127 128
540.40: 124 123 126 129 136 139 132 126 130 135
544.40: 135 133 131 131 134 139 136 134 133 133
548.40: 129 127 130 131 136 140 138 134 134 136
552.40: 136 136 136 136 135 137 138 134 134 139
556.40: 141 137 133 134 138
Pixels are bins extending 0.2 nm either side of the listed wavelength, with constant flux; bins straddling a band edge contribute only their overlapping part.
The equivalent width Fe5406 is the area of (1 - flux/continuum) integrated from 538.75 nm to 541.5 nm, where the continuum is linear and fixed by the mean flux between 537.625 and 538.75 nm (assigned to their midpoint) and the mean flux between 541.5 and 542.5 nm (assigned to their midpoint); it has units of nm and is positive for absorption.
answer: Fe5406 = 0.19 nm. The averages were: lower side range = 134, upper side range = 135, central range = 125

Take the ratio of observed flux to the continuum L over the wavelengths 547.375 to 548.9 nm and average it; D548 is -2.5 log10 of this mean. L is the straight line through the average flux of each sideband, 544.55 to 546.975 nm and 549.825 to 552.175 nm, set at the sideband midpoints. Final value 0.03 mag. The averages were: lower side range 134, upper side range 136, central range 131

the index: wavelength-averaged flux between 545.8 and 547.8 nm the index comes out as 135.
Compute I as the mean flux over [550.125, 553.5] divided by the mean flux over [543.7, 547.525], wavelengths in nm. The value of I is 1.02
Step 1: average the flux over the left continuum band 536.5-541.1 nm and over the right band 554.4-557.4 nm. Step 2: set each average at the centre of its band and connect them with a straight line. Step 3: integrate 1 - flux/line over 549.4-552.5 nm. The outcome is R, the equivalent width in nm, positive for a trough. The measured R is -0.03 nm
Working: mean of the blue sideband 129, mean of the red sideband 137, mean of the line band 136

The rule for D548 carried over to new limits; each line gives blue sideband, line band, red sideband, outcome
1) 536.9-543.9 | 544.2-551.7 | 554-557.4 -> -0.004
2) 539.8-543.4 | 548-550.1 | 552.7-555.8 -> 0.021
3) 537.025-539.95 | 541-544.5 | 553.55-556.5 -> -0.003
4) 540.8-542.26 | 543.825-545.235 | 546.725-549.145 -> -0.026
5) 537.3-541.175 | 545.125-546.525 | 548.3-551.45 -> -0.019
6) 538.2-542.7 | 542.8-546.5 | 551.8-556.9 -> -0.012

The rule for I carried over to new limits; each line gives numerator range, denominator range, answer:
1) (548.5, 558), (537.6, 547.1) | 1.03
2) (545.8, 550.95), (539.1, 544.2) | 1.04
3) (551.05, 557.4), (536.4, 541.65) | 1.06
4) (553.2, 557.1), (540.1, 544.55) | 1.05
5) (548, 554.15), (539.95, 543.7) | 1.04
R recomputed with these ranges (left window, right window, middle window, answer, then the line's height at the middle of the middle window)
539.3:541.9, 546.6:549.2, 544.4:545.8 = -0.03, 130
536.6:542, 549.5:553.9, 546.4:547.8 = -0.02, 133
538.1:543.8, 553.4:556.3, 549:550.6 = -0.01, 134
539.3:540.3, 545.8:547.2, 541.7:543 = -0.05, 130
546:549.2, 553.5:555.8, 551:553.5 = -0.01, 135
